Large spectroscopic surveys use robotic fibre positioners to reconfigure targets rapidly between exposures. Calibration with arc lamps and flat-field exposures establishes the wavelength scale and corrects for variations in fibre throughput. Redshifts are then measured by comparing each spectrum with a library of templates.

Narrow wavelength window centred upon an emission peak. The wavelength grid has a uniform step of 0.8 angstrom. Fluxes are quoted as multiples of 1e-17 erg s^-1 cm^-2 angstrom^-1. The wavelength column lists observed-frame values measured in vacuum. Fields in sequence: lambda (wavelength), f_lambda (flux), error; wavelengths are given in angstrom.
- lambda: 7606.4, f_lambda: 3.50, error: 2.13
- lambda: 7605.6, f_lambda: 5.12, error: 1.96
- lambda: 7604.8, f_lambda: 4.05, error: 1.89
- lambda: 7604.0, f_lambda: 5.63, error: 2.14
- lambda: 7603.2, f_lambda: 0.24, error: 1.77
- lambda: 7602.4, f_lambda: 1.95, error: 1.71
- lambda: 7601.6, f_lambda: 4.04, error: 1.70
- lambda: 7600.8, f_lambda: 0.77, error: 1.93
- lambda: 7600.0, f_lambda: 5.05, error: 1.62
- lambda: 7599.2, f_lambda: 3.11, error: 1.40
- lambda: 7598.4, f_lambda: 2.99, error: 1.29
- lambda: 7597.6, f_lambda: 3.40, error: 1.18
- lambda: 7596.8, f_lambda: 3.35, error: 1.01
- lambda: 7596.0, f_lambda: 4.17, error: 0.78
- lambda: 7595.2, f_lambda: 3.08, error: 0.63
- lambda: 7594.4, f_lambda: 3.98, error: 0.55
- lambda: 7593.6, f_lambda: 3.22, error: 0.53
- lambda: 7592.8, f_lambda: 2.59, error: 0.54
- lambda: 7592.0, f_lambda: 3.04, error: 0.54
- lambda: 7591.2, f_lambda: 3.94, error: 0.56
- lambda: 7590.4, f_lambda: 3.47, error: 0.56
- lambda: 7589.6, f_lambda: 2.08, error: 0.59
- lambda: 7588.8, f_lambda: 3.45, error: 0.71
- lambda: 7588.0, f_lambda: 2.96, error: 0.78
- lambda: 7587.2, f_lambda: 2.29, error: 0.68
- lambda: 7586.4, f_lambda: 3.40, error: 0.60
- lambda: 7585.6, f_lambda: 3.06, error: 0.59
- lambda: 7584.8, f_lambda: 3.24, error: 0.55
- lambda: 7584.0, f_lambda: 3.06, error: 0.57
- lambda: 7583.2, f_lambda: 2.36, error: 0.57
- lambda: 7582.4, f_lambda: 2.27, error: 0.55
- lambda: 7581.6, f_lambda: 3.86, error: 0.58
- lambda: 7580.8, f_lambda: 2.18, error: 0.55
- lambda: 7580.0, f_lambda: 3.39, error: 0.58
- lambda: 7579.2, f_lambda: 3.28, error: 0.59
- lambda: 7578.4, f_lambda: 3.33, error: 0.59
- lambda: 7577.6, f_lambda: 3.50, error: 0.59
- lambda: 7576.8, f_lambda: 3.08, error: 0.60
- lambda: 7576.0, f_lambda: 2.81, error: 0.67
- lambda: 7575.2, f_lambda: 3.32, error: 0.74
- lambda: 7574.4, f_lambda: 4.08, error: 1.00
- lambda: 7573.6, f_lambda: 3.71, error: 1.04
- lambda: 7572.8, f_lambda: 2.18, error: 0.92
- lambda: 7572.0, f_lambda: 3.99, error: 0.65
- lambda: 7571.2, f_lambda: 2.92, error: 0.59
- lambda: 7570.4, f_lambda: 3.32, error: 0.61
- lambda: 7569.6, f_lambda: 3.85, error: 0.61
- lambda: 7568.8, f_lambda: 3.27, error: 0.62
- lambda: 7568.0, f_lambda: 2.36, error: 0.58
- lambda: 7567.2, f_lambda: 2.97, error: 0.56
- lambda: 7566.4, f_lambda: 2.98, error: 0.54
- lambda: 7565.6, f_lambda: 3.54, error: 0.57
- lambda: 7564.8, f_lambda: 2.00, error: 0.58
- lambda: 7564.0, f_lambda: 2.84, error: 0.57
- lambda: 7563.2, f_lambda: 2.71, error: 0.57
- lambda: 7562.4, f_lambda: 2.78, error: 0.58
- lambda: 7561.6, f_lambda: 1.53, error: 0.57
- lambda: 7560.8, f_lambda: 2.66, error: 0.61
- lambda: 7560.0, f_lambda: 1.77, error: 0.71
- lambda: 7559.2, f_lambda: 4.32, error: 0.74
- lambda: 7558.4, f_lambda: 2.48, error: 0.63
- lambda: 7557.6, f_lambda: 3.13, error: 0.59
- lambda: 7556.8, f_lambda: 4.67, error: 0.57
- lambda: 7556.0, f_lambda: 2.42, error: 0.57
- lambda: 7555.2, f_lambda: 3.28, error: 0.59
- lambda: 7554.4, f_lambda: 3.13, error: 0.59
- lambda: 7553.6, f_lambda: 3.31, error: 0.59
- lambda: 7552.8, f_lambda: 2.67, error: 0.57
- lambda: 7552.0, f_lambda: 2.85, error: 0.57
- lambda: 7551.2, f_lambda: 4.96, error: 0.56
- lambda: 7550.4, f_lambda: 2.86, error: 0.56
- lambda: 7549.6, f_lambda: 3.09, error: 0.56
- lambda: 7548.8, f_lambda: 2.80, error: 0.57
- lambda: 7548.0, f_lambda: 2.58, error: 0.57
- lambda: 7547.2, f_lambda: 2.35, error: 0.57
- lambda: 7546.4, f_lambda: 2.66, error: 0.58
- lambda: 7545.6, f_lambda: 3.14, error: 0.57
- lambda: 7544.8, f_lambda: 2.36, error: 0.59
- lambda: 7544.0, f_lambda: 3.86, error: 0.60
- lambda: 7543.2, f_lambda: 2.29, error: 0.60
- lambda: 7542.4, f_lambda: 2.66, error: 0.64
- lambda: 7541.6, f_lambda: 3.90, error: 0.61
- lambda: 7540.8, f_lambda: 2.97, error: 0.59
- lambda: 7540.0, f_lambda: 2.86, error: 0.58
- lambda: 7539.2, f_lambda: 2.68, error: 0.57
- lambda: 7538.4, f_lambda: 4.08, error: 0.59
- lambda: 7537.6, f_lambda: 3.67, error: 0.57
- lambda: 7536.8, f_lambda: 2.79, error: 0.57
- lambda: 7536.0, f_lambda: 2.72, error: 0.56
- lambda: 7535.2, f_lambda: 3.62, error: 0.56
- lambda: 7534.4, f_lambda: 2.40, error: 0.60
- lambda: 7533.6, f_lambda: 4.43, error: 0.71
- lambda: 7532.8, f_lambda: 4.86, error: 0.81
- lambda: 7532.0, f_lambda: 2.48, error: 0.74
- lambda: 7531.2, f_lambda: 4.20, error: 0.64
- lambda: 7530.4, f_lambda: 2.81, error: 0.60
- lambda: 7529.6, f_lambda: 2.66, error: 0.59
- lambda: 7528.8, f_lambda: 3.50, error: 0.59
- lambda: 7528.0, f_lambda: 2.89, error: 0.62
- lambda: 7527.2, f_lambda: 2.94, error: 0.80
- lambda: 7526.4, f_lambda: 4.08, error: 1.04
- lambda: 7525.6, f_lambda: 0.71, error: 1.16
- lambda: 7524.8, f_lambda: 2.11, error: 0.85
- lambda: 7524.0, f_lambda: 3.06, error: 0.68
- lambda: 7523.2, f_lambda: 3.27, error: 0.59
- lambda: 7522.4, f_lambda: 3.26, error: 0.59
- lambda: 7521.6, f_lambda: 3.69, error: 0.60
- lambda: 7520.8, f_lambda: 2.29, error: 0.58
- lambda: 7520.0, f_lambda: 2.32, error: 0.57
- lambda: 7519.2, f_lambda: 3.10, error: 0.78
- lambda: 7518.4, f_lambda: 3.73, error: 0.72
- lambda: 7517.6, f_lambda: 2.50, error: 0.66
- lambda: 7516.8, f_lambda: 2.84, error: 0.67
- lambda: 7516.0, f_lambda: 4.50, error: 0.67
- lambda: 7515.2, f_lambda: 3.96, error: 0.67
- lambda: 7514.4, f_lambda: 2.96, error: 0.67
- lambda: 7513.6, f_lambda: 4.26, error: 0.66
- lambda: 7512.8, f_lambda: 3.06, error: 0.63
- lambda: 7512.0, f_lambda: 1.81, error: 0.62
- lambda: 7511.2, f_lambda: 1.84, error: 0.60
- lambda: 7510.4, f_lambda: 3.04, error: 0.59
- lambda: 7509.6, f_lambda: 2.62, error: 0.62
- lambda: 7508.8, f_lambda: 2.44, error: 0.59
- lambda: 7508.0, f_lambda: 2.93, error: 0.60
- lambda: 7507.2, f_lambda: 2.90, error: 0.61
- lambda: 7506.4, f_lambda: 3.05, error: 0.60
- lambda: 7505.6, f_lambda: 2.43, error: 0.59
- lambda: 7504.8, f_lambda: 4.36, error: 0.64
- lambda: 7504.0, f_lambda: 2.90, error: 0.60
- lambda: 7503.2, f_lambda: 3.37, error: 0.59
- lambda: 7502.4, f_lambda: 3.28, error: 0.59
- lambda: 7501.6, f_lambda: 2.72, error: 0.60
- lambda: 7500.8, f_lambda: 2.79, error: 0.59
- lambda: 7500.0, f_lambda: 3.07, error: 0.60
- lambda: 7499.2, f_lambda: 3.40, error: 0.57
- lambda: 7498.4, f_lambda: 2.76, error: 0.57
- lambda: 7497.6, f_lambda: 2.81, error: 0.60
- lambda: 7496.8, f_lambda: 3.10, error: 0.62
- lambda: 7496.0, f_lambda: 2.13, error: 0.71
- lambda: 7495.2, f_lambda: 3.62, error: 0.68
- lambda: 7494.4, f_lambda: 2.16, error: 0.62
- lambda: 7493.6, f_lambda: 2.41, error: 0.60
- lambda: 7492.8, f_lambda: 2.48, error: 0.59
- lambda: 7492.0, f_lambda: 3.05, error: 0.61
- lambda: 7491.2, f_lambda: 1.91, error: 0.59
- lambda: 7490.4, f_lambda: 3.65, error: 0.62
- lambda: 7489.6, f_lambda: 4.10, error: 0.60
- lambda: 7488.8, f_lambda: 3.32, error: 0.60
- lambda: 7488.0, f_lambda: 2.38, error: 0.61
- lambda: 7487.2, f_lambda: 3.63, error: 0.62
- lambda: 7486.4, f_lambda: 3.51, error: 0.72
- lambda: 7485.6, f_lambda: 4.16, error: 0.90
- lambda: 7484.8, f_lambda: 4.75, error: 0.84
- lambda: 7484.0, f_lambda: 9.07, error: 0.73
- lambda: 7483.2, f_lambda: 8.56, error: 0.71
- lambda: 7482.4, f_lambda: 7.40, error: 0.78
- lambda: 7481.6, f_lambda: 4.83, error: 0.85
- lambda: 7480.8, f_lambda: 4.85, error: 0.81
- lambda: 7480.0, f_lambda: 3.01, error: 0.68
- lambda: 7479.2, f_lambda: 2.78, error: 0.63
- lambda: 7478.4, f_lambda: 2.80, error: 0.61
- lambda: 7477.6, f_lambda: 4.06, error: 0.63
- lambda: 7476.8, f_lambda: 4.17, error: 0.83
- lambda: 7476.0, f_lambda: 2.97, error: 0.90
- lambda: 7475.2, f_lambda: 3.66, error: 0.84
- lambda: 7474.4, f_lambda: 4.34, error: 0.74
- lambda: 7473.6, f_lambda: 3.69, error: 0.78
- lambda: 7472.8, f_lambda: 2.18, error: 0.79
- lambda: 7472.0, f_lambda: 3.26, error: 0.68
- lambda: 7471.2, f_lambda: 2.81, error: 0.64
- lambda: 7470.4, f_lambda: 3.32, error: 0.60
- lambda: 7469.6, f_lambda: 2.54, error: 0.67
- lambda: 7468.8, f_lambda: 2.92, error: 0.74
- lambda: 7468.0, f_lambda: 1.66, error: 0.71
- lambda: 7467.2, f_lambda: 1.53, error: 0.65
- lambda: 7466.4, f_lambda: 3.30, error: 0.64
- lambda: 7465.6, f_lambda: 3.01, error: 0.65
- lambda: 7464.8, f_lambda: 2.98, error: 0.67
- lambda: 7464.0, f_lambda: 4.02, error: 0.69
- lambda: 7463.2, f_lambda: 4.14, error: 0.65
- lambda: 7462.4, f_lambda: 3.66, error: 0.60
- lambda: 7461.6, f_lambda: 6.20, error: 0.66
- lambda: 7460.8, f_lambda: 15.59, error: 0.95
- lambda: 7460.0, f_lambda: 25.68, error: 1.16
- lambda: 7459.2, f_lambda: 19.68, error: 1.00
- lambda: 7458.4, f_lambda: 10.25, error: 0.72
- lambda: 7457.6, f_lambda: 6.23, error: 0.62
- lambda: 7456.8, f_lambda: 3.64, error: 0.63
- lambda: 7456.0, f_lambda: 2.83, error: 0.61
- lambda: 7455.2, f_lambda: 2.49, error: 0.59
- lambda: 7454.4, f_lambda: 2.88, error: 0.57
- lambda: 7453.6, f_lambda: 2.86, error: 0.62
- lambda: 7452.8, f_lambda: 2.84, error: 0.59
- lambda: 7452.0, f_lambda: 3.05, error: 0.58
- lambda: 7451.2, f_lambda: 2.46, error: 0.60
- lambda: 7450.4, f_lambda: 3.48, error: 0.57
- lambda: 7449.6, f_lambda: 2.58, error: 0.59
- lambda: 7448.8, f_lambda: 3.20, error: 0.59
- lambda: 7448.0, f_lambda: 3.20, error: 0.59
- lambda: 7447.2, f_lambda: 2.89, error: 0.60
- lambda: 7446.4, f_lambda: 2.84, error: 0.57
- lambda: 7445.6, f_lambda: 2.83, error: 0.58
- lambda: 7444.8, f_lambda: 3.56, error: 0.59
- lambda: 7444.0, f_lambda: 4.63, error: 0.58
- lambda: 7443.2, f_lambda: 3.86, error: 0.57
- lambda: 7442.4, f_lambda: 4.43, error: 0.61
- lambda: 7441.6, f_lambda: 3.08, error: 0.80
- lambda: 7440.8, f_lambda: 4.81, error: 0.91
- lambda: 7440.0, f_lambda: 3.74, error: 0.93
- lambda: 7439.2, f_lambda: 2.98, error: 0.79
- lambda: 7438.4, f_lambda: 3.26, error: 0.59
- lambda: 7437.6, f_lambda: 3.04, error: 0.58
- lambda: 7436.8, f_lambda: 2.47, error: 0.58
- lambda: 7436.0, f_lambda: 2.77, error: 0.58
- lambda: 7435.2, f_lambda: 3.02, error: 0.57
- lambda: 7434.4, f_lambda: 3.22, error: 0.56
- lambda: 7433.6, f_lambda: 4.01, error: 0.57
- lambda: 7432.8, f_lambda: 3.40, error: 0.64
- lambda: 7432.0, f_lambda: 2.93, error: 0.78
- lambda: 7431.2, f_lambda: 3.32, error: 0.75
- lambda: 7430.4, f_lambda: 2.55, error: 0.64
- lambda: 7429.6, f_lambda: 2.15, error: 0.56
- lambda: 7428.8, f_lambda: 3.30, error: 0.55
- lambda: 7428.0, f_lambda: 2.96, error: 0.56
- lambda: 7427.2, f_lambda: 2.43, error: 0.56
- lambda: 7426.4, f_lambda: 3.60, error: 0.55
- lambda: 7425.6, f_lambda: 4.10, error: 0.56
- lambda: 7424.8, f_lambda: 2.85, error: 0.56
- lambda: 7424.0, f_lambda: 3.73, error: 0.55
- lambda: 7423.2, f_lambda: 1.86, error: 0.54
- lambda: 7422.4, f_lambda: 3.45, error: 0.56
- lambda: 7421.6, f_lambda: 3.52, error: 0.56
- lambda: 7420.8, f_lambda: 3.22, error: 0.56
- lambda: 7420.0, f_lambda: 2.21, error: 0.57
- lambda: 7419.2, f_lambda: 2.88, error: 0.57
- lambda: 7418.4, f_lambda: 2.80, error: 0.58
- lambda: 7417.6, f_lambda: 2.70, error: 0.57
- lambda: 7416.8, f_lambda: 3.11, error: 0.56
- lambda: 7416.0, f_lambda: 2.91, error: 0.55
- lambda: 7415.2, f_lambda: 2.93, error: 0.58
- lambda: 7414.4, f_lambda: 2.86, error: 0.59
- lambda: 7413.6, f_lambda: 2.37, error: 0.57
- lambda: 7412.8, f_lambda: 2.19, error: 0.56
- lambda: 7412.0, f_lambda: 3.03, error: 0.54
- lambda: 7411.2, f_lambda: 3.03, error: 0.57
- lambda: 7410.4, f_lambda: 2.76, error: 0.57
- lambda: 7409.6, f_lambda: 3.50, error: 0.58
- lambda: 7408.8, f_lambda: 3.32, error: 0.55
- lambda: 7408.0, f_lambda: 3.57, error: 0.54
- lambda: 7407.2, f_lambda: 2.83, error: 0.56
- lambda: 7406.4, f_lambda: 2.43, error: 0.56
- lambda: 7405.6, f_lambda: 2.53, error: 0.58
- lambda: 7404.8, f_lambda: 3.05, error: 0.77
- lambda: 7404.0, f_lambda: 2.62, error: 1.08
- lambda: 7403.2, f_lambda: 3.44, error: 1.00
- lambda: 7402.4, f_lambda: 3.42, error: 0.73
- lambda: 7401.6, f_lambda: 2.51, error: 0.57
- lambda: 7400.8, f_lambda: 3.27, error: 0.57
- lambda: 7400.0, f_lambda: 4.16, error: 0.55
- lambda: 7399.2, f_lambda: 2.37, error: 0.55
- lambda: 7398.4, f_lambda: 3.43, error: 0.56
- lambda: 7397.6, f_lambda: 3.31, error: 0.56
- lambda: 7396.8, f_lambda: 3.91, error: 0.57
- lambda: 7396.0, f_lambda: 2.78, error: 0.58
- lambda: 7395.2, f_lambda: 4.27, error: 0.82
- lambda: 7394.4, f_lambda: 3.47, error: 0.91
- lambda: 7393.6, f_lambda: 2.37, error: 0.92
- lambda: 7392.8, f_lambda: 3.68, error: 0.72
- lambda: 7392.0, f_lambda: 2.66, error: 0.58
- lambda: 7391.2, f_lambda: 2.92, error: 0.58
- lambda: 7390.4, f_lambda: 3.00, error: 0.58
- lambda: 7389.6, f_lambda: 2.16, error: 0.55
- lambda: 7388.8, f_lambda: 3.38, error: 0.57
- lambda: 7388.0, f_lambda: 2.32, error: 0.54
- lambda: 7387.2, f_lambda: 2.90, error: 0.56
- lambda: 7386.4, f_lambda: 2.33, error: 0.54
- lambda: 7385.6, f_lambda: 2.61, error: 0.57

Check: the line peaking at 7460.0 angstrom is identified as H-alpha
